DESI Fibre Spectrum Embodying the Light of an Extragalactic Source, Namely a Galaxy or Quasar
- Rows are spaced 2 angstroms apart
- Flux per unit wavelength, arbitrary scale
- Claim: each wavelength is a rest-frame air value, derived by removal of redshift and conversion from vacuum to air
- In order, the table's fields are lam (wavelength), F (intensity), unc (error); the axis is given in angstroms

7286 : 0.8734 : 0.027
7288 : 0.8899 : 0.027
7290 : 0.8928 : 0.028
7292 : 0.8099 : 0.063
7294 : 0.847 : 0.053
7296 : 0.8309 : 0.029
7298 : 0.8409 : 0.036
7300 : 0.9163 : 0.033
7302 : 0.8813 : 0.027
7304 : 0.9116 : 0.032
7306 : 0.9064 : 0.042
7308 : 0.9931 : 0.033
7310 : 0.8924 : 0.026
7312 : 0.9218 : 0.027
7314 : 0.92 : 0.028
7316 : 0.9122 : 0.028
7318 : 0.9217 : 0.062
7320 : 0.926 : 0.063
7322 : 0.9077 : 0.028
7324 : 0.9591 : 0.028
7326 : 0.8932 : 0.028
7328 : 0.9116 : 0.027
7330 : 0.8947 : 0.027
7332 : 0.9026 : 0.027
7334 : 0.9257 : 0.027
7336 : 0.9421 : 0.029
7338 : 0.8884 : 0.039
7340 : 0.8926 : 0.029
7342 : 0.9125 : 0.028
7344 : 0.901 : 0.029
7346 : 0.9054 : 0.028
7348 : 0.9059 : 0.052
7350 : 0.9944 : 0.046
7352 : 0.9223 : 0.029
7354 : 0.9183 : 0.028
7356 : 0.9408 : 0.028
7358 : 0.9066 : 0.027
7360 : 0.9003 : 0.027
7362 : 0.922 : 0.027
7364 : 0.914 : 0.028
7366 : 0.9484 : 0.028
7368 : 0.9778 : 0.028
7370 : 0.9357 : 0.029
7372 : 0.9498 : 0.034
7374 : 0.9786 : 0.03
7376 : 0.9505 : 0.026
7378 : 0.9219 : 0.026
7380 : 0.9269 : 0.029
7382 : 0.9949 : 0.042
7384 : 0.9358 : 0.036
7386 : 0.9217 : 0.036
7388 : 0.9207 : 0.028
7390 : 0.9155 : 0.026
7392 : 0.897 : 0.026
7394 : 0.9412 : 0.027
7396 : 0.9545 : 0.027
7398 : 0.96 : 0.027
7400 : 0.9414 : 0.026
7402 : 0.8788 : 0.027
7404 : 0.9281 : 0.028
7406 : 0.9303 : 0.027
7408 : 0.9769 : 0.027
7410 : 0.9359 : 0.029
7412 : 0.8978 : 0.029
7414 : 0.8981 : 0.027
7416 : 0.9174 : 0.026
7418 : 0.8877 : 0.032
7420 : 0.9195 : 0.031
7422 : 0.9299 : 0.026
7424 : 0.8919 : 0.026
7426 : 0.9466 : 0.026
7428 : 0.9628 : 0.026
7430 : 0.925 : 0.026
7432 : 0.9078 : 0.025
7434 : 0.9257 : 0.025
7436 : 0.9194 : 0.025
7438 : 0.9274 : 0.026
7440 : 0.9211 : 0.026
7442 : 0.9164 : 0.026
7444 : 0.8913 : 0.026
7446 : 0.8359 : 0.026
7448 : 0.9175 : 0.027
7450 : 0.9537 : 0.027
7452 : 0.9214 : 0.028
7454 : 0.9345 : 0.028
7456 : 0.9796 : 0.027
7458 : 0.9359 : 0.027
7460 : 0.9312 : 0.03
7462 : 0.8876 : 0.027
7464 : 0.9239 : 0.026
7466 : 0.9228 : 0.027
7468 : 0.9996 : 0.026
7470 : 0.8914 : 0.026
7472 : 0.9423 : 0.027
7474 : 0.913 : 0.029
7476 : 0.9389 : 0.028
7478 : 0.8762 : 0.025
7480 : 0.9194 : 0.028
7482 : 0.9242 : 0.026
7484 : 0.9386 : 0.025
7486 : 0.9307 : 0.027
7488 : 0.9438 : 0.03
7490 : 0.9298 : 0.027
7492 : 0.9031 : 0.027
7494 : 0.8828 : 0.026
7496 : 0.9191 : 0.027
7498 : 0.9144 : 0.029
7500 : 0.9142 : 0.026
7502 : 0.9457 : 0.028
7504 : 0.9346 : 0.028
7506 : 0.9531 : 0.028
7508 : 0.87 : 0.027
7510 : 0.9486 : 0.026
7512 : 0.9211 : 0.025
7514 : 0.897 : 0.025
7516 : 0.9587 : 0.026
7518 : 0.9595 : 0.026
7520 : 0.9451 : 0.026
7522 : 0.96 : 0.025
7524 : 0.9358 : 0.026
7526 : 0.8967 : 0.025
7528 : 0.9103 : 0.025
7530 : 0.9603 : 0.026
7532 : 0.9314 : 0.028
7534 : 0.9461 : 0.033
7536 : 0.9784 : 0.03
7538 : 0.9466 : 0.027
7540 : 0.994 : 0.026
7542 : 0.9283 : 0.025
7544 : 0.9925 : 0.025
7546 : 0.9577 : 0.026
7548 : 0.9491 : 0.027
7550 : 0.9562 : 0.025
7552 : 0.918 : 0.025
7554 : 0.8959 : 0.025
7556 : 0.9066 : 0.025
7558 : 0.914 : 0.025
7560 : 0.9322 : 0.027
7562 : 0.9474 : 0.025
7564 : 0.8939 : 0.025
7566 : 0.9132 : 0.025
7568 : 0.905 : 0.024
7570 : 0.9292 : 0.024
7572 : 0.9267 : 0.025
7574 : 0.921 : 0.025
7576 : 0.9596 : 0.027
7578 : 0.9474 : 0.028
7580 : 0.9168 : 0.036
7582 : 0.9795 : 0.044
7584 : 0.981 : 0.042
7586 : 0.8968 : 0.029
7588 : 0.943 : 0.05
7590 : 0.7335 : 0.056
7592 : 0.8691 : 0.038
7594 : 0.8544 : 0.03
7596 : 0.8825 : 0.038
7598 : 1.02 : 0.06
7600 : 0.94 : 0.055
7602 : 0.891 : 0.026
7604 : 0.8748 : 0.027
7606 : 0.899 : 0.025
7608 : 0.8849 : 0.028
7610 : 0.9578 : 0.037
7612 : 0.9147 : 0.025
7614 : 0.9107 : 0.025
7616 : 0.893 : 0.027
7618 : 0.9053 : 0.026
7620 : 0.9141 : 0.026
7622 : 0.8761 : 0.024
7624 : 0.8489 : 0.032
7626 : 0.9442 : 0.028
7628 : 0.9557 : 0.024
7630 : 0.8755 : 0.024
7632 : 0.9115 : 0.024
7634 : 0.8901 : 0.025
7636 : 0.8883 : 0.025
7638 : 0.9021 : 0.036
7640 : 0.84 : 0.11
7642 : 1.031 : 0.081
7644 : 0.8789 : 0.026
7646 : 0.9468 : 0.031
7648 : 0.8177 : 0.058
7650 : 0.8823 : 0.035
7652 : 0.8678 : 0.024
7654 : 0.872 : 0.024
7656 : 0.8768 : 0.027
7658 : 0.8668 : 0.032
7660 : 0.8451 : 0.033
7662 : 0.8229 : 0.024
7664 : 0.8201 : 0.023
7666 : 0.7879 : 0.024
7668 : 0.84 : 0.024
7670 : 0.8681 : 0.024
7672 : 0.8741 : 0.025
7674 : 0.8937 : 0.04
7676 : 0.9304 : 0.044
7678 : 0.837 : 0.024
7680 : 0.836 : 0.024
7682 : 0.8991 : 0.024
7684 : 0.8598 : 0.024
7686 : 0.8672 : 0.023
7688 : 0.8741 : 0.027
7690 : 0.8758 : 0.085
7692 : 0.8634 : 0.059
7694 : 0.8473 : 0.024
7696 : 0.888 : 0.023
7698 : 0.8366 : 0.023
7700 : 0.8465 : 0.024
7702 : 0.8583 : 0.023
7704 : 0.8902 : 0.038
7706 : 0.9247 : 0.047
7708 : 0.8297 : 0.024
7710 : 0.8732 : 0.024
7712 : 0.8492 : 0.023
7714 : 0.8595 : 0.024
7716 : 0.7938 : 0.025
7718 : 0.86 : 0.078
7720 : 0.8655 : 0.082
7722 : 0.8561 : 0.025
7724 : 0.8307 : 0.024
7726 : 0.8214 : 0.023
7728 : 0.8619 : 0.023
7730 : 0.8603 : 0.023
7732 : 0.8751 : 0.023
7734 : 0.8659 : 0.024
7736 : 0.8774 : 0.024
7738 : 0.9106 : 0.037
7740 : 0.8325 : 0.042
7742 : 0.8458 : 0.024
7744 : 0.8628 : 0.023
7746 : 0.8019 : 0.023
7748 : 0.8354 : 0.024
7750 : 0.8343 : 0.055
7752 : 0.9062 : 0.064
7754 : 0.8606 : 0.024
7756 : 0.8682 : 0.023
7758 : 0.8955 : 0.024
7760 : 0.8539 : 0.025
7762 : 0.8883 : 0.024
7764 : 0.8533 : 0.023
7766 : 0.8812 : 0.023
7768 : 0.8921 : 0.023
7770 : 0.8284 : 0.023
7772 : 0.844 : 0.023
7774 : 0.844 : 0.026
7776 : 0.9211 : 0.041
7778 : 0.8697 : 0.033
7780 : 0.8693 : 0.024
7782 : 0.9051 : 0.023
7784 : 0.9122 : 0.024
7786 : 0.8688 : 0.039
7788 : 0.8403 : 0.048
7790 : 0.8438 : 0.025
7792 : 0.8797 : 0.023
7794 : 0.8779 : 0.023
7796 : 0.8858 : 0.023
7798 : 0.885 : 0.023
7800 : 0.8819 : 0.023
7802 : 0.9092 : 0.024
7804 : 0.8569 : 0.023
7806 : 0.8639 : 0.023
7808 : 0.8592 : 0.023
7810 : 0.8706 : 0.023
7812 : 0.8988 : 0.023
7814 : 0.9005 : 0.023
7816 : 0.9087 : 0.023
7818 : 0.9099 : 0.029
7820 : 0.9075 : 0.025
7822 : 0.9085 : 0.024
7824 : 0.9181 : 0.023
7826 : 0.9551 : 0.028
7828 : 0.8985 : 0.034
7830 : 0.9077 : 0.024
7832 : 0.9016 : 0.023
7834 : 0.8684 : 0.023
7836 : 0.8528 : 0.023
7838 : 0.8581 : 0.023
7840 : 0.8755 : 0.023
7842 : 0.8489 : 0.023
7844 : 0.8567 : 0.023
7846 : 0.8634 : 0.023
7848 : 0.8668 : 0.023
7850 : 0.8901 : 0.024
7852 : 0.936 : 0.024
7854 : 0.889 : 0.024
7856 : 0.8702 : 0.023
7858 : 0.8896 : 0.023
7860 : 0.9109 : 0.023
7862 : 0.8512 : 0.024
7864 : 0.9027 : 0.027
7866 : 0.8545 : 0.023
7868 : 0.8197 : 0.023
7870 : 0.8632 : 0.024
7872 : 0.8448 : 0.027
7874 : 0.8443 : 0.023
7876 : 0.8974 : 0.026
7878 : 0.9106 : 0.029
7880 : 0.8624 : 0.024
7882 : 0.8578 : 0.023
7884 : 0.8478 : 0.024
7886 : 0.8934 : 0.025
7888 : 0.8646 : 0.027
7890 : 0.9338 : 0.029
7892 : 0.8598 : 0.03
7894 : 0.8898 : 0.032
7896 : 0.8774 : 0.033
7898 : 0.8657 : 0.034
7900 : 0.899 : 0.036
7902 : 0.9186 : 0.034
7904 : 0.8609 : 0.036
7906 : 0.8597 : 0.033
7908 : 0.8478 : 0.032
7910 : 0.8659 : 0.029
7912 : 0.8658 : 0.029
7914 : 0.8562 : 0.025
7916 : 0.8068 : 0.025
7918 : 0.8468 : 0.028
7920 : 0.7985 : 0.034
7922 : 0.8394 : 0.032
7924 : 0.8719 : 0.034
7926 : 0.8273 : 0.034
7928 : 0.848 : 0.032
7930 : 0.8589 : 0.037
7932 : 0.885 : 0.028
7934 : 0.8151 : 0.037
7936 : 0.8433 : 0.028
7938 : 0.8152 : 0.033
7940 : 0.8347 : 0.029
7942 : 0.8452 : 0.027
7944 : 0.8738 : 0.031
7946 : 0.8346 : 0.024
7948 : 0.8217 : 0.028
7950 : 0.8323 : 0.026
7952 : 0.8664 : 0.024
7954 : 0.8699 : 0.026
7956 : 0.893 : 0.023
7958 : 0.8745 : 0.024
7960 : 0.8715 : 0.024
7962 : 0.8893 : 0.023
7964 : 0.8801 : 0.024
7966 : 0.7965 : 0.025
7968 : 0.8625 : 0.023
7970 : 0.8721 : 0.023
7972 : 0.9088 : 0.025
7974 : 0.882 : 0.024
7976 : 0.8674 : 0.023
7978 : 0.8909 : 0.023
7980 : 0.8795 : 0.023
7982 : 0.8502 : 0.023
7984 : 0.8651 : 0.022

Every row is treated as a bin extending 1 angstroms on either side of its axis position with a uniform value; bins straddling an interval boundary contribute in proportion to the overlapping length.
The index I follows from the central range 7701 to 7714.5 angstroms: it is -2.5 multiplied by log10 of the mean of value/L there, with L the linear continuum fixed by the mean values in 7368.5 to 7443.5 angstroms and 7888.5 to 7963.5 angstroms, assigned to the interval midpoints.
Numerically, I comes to 0.02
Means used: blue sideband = 0.93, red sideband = 0.859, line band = 0.87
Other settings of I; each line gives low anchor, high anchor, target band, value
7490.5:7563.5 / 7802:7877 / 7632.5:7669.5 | 0.05 mag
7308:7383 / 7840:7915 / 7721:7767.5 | 0.03 mag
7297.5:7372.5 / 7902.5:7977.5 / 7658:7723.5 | 0.03 mag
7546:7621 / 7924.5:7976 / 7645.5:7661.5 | 0.05 mag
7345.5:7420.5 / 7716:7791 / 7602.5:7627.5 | -0.02 mag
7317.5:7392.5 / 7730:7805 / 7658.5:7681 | 0.04 mag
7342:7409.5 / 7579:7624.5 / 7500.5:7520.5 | -0.02 mag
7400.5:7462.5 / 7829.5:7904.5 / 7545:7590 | -0.02 mag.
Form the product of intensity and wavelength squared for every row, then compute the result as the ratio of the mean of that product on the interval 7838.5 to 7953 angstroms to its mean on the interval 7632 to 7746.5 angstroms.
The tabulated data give 1.1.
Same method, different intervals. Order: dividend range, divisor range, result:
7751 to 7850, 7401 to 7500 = 1.05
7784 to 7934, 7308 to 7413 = 1.07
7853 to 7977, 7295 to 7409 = 1.08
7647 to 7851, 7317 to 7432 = 1.04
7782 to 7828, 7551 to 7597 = 1.04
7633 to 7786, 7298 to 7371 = 1.04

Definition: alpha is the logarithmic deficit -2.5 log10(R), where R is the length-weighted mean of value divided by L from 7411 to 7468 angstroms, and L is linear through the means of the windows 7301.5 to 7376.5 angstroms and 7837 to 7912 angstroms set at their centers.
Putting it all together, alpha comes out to -0.01 mag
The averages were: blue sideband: 0.923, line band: 0.92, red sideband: 0.874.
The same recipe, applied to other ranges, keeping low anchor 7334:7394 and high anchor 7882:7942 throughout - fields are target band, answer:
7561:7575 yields -0.02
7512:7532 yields -0.03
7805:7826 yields -0.03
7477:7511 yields -0.01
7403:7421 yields 0.00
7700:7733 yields 0.03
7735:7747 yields 0.03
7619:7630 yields -0.01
